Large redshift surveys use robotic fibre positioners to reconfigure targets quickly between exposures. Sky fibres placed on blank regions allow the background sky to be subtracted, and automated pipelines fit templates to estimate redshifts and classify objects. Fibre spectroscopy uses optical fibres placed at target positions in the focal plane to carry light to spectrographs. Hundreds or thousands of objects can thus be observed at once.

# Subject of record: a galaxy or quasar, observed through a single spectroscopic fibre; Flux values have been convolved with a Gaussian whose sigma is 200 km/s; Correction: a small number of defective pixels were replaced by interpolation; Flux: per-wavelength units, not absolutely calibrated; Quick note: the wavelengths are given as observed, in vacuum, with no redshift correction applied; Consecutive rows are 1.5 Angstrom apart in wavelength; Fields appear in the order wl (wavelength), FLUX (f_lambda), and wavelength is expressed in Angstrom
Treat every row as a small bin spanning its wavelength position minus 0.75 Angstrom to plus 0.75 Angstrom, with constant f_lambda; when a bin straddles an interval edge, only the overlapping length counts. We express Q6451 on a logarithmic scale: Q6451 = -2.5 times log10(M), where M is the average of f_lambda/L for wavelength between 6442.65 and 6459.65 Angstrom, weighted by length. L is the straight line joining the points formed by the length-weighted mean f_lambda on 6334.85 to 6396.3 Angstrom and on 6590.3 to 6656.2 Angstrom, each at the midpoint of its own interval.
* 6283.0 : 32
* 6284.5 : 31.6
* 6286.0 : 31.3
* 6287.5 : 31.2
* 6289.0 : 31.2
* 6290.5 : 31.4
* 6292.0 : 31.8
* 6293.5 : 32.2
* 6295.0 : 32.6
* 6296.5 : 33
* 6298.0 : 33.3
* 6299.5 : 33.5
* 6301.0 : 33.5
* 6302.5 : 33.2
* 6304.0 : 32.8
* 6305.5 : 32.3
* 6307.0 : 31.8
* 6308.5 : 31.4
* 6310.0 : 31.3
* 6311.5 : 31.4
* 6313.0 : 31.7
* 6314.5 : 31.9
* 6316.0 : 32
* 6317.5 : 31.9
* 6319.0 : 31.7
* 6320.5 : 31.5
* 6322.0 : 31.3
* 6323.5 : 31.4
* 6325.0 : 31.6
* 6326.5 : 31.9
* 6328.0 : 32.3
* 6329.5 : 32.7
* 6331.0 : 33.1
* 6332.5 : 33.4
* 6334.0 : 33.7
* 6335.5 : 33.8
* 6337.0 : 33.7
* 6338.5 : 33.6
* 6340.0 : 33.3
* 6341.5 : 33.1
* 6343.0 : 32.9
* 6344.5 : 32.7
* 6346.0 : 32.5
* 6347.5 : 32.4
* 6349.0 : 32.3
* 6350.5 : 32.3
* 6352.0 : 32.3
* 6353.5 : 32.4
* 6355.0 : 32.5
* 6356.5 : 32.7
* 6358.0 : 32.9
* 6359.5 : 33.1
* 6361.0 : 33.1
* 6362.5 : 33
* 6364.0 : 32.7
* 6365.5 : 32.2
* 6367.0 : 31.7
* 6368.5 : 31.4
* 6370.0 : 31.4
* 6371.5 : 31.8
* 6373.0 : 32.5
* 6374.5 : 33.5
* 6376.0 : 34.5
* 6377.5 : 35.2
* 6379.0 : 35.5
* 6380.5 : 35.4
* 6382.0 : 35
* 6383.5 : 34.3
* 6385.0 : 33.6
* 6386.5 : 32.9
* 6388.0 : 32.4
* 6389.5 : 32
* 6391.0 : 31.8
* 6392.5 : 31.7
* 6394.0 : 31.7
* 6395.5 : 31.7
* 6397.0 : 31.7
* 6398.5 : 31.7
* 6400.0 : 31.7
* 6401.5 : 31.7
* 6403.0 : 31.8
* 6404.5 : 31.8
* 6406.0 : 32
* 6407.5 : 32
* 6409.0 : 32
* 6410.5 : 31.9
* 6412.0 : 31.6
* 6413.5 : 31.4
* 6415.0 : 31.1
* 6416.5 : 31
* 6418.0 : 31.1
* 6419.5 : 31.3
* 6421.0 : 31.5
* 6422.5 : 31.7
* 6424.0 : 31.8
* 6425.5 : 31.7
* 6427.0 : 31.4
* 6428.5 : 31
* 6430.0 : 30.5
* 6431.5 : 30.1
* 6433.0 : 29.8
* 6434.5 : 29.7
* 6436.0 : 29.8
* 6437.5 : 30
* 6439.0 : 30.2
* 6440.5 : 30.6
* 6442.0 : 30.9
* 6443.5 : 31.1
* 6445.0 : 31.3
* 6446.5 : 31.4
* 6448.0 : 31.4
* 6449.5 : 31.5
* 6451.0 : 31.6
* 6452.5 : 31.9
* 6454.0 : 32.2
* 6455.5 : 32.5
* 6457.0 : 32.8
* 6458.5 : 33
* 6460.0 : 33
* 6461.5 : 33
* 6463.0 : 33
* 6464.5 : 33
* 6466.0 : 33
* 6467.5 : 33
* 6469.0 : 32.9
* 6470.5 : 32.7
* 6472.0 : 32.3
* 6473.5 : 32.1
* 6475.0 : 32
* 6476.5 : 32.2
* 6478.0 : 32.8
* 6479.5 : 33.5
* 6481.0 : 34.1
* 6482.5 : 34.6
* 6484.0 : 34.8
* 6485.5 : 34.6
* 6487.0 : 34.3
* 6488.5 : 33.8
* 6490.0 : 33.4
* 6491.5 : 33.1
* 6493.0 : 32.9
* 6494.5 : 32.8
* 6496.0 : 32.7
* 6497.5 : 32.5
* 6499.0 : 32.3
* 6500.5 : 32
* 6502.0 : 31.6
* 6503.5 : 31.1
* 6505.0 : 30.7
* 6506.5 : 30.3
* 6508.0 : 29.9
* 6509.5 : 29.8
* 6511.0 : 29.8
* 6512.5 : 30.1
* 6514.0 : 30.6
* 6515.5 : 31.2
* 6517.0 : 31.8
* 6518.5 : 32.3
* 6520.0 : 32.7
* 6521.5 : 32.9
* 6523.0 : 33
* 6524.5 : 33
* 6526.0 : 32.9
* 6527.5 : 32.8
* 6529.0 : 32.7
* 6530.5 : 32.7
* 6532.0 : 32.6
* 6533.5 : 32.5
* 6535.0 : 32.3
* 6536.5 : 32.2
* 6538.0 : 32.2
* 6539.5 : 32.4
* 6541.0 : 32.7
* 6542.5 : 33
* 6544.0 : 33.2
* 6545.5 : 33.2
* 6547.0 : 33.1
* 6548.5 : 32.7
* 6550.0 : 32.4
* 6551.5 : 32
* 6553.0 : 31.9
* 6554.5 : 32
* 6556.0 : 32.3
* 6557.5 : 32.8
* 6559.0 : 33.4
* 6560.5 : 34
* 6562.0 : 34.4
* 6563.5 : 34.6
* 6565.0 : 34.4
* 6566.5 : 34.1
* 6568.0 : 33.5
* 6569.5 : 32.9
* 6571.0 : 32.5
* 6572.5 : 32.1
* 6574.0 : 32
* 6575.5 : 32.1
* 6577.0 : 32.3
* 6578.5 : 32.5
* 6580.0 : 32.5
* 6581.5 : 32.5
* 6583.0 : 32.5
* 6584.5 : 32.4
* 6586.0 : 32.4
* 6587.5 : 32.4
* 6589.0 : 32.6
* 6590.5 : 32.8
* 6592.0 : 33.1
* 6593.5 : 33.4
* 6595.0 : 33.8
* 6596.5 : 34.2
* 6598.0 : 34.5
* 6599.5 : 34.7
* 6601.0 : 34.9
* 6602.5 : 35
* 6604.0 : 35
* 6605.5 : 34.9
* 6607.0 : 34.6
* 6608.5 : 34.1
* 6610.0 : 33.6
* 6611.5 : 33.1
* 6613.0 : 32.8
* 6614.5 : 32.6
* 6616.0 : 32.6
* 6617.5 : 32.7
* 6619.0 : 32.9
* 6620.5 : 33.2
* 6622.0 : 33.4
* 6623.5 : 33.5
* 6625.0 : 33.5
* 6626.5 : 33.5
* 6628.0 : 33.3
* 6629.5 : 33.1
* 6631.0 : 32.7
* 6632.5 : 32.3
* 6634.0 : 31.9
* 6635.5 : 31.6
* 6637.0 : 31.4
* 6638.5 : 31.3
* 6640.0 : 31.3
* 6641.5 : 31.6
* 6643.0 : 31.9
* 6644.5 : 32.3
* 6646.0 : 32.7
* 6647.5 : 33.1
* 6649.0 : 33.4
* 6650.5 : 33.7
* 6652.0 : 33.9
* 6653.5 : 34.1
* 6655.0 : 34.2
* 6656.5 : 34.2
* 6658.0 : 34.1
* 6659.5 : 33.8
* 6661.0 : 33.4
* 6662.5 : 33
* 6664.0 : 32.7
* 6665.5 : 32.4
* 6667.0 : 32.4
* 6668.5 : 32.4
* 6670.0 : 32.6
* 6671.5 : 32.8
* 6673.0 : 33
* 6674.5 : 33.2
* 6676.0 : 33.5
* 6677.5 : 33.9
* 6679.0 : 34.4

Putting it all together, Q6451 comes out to 0.04 mag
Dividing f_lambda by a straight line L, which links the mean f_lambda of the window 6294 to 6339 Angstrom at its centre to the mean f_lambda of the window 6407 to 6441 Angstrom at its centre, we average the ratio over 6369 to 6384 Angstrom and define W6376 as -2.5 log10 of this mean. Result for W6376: -0.07 mag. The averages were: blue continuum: 32.4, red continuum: 31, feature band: 33.9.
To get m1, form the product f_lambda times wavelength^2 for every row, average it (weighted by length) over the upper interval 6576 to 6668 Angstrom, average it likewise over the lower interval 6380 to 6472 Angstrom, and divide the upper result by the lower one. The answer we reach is 1.1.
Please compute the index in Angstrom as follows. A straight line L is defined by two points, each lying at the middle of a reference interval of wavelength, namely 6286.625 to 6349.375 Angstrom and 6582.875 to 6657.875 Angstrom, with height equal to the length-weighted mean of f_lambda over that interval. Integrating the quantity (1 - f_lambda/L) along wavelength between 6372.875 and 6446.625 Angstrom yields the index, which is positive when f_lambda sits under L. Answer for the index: 1.7 Angstrom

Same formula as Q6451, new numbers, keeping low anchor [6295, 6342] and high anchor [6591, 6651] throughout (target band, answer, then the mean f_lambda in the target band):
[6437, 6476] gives 0.03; 32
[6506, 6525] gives 0.05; 31.3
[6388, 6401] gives 0.03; 31.8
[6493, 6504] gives 0.02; 32.2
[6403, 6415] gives 0.03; 31.8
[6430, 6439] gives 0.10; 30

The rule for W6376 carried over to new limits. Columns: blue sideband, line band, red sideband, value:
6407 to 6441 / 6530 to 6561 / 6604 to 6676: -0.02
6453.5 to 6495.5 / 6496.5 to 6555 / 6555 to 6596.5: 0.03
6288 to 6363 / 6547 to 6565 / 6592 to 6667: 0.00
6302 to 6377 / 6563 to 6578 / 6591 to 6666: 0.00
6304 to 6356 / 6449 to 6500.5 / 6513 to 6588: -0.01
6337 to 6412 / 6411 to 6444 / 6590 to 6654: 0.06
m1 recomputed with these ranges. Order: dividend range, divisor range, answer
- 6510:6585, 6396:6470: 1.07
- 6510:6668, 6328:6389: 1.07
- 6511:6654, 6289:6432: 1.09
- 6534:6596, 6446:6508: 1.03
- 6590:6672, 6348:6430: 1.11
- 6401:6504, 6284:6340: 1.04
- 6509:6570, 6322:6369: 1.06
